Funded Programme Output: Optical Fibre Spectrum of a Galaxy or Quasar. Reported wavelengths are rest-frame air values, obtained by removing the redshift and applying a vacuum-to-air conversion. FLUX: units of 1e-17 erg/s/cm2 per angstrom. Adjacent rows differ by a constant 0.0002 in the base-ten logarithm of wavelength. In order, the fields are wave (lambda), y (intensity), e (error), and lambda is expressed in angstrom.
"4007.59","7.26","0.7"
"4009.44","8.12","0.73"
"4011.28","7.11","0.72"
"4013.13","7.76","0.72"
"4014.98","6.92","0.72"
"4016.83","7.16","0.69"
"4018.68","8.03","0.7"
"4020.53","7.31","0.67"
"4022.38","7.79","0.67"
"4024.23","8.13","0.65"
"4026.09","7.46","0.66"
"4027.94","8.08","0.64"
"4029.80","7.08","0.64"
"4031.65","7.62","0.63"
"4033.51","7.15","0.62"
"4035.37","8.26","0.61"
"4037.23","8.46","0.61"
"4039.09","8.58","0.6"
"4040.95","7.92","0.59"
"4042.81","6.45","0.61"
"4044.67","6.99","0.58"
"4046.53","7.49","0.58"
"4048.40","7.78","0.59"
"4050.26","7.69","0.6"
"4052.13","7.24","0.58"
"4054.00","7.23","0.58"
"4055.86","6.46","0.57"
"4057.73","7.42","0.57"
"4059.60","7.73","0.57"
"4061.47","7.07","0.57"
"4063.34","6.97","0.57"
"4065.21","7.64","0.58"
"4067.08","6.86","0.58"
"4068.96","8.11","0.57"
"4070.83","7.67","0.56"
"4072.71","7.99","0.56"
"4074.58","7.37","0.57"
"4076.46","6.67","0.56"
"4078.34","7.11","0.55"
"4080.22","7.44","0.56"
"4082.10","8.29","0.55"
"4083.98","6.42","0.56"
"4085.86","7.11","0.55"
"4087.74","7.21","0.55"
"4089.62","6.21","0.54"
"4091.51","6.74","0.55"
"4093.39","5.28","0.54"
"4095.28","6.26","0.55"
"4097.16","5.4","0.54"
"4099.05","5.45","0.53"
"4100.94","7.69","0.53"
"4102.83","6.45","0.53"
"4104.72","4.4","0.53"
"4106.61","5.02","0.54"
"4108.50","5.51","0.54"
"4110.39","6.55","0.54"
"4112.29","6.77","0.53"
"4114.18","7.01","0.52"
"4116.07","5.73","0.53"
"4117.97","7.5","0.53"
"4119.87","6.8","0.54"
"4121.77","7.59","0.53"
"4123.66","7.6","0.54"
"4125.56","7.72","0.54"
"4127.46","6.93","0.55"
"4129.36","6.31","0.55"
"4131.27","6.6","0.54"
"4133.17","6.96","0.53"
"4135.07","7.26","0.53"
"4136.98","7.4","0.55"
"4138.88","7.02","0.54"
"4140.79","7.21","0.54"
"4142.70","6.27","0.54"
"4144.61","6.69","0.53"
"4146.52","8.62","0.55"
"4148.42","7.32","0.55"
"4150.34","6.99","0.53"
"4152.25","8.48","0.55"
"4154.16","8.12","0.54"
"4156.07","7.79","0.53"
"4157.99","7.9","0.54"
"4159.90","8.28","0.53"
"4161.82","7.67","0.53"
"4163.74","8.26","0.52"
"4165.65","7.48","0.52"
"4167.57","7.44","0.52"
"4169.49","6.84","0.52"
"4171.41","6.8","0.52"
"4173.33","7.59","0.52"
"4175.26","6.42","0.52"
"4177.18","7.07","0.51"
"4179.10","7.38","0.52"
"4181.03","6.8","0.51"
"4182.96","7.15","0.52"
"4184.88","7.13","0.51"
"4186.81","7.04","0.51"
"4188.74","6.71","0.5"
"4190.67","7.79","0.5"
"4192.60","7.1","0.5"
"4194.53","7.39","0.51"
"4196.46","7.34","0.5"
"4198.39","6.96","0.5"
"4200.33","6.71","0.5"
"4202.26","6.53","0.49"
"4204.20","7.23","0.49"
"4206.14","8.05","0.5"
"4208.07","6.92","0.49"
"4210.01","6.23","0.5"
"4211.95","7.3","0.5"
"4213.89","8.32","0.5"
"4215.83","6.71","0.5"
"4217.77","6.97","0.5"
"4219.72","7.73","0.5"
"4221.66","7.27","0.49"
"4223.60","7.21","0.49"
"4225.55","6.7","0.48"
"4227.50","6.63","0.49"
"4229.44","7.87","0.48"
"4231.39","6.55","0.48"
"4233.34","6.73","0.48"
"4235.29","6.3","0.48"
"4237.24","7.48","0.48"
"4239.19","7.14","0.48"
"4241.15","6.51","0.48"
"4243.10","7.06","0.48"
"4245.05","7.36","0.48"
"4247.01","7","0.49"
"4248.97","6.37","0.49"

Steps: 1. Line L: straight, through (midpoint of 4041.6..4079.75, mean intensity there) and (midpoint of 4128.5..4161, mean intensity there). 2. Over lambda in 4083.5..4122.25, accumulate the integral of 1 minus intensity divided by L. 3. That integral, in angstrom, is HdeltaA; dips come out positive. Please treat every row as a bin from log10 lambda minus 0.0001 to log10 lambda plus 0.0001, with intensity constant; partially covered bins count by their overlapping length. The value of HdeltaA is 5.4 angstrom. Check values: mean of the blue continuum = 7.3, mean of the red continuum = 7.37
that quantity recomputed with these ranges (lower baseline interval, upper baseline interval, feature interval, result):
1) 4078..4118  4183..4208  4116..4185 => -4.97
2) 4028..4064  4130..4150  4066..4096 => 1.17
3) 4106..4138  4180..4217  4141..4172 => -2.73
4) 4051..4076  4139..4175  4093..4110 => 3.80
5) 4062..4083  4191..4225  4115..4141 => 1.07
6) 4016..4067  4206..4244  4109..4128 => 0.88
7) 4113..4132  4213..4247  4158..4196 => -1.42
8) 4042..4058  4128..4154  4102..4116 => 2.43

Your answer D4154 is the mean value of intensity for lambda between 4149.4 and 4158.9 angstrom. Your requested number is 7.86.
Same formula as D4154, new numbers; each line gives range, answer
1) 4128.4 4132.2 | 6.44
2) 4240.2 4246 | 6.99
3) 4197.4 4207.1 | 7.09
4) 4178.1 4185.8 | 7.12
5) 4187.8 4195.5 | 7.25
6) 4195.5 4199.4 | 7.14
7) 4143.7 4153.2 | 7.63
